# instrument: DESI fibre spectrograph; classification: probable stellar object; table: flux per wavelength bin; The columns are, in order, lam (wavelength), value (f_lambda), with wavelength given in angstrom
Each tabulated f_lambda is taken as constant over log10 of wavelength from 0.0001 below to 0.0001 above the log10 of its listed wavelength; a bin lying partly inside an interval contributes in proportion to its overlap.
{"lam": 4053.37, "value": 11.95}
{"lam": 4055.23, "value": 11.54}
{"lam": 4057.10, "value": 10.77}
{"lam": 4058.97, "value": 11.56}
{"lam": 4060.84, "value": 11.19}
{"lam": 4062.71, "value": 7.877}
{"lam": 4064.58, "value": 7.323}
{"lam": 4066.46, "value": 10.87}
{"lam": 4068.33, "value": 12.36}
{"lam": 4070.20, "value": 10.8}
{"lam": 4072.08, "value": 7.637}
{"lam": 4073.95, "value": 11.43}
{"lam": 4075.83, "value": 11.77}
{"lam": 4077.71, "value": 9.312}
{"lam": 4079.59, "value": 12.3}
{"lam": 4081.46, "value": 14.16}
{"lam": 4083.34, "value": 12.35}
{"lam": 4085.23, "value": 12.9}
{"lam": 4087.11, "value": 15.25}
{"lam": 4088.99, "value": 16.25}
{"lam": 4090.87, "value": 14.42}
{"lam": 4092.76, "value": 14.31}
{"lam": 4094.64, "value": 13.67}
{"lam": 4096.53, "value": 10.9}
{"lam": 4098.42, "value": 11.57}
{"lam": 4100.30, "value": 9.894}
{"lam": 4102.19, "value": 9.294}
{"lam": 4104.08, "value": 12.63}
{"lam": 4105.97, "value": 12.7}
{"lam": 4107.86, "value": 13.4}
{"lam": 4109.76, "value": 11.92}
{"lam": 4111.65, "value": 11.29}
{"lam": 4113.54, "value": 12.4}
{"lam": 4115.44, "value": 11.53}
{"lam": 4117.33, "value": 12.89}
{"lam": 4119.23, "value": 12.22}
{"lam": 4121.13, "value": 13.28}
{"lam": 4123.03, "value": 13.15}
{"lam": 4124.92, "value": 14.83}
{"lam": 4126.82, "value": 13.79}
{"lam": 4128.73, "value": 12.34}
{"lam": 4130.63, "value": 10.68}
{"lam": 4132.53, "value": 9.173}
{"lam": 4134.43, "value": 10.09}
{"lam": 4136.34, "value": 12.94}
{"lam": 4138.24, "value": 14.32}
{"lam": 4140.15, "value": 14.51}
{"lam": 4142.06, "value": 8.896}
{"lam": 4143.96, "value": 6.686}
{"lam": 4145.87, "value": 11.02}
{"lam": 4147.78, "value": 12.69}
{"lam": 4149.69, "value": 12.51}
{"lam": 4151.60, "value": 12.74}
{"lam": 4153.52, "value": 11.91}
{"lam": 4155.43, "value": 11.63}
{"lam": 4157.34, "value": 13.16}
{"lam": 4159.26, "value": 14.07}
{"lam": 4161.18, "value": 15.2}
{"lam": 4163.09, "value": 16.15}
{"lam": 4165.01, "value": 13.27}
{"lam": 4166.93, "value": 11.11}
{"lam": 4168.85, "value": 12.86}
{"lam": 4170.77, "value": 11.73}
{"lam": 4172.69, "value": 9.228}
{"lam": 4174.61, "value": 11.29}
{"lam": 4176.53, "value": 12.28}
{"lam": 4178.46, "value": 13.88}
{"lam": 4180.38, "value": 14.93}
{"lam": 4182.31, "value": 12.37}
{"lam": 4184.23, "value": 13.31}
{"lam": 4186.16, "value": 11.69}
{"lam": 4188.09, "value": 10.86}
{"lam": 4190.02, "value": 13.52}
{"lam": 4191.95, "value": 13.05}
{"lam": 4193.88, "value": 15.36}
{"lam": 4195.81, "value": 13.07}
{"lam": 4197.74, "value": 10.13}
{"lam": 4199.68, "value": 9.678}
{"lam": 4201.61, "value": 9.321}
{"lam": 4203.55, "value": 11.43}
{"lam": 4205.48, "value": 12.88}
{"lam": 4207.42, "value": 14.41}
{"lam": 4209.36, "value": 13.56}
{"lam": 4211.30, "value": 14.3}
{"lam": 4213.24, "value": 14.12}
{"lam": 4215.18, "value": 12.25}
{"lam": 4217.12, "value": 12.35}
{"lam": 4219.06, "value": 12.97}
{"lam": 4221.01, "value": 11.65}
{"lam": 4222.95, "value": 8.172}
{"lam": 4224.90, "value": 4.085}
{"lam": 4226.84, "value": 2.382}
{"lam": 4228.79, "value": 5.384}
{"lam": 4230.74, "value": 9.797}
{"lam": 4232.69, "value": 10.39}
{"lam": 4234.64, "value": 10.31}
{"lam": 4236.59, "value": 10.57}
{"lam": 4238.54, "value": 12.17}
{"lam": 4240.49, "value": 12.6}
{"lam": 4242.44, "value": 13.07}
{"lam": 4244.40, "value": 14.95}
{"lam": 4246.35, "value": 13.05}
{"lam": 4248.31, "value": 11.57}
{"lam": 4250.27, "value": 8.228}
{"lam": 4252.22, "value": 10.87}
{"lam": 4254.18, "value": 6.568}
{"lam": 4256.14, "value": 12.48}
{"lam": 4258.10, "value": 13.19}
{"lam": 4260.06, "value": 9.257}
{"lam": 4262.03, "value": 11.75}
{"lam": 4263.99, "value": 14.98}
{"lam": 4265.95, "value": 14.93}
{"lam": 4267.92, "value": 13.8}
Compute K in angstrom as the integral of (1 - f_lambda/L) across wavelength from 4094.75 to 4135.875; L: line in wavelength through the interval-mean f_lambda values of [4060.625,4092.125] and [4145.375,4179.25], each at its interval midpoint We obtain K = 0.5 angstrom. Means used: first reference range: 11.7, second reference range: 12.6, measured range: 12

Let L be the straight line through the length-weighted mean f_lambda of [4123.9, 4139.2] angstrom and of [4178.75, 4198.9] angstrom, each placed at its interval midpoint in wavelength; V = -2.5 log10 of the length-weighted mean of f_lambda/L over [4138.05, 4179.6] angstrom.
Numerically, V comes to 0.02 mag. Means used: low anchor 12.3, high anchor 12.8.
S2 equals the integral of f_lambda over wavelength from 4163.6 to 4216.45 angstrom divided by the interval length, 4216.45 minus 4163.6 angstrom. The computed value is 12.5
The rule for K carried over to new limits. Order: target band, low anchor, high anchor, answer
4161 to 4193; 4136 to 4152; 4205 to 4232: -4.2 angstrom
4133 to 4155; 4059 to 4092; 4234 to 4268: 0.3 angstrom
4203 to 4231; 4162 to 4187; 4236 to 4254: 3.3 angstrom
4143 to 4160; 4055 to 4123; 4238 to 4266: 0.1 angstrom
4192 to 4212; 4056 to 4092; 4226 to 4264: -2.9 angstrom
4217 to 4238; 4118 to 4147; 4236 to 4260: 5.0 angstrom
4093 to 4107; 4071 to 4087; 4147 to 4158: 0.2 angstrom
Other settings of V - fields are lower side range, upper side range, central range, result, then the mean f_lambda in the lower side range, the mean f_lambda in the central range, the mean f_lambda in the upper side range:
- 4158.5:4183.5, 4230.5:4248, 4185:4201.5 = 0.05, 12.9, 12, 12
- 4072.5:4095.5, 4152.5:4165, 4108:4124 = 0.08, 13.1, 12.4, 13.6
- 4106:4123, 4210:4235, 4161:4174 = -0.13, 12.4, 12.6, 9.89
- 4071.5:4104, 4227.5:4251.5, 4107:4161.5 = -0.03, 12.3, 12.2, 10.9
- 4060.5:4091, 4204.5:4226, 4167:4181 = -0.04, 11.6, 12.2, 11.8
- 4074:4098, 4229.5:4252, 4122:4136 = 0.05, 13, 12.1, 11.4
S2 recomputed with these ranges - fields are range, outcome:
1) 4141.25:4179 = 12.1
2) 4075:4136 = 12.4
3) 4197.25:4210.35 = 11.7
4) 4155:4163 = 13.9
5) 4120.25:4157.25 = 12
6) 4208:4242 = 10.5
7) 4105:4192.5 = 12.4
